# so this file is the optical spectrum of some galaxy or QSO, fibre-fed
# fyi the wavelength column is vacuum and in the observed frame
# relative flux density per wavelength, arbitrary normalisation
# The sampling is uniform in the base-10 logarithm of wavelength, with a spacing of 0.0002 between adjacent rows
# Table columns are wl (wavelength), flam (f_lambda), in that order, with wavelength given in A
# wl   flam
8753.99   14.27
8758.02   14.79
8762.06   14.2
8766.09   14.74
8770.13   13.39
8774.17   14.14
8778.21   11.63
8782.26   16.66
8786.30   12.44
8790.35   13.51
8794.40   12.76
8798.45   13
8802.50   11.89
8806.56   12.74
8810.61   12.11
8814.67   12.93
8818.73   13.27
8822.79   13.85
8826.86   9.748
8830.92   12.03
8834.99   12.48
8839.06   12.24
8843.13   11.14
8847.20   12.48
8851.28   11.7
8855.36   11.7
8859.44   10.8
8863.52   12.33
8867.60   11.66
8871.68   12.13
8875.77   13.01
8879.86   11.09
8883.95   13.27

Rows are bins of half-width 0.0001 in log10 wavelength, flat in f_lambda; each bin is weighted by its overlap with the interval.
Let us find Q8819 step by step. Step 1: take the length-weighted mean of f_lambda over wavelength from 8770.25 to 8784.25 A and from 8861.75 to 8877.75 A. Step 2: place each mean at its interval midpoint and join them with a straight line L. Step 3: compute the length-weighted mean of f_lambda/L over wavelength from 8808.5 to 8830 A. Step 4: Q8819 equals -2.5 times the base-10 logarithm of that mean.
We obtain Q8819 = 0.07 mag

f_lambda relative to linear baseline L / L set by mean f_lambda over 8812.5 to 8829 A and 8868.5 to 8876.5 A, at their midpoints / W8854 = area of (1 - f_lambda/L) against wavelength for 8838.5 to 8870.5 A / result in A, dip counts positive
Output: 1.7 A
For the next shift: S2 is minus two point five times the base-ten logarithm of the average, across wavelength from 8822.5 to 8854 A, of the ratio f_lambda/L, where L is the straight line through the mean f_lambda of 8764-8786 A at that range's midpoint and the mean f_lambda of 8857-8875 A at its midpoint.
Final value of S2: 0.06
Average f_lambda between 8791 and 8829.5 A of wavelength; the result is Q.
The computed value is 12.5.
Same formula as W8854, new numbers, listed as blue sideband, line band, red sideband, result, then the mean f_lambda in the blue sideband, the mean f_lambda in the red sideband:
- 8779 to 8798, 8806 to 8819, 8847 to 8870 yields 0.28 A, 13.6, 11.7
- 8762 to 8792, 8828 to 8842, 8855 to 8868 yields 0.32 A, 13.8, 11.6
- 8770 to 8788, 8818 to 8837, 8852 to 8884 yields 0.78 A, 13.7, 11.9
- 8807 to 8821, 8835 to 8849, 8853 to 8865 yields 0.02 A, 12.8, 11.6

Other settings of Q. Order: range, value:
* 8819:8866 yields 11.9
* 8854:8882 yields 11.8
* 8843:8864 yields 11.7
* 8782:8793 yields 13.7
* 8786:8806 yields 12.7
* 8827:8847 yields 11.8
